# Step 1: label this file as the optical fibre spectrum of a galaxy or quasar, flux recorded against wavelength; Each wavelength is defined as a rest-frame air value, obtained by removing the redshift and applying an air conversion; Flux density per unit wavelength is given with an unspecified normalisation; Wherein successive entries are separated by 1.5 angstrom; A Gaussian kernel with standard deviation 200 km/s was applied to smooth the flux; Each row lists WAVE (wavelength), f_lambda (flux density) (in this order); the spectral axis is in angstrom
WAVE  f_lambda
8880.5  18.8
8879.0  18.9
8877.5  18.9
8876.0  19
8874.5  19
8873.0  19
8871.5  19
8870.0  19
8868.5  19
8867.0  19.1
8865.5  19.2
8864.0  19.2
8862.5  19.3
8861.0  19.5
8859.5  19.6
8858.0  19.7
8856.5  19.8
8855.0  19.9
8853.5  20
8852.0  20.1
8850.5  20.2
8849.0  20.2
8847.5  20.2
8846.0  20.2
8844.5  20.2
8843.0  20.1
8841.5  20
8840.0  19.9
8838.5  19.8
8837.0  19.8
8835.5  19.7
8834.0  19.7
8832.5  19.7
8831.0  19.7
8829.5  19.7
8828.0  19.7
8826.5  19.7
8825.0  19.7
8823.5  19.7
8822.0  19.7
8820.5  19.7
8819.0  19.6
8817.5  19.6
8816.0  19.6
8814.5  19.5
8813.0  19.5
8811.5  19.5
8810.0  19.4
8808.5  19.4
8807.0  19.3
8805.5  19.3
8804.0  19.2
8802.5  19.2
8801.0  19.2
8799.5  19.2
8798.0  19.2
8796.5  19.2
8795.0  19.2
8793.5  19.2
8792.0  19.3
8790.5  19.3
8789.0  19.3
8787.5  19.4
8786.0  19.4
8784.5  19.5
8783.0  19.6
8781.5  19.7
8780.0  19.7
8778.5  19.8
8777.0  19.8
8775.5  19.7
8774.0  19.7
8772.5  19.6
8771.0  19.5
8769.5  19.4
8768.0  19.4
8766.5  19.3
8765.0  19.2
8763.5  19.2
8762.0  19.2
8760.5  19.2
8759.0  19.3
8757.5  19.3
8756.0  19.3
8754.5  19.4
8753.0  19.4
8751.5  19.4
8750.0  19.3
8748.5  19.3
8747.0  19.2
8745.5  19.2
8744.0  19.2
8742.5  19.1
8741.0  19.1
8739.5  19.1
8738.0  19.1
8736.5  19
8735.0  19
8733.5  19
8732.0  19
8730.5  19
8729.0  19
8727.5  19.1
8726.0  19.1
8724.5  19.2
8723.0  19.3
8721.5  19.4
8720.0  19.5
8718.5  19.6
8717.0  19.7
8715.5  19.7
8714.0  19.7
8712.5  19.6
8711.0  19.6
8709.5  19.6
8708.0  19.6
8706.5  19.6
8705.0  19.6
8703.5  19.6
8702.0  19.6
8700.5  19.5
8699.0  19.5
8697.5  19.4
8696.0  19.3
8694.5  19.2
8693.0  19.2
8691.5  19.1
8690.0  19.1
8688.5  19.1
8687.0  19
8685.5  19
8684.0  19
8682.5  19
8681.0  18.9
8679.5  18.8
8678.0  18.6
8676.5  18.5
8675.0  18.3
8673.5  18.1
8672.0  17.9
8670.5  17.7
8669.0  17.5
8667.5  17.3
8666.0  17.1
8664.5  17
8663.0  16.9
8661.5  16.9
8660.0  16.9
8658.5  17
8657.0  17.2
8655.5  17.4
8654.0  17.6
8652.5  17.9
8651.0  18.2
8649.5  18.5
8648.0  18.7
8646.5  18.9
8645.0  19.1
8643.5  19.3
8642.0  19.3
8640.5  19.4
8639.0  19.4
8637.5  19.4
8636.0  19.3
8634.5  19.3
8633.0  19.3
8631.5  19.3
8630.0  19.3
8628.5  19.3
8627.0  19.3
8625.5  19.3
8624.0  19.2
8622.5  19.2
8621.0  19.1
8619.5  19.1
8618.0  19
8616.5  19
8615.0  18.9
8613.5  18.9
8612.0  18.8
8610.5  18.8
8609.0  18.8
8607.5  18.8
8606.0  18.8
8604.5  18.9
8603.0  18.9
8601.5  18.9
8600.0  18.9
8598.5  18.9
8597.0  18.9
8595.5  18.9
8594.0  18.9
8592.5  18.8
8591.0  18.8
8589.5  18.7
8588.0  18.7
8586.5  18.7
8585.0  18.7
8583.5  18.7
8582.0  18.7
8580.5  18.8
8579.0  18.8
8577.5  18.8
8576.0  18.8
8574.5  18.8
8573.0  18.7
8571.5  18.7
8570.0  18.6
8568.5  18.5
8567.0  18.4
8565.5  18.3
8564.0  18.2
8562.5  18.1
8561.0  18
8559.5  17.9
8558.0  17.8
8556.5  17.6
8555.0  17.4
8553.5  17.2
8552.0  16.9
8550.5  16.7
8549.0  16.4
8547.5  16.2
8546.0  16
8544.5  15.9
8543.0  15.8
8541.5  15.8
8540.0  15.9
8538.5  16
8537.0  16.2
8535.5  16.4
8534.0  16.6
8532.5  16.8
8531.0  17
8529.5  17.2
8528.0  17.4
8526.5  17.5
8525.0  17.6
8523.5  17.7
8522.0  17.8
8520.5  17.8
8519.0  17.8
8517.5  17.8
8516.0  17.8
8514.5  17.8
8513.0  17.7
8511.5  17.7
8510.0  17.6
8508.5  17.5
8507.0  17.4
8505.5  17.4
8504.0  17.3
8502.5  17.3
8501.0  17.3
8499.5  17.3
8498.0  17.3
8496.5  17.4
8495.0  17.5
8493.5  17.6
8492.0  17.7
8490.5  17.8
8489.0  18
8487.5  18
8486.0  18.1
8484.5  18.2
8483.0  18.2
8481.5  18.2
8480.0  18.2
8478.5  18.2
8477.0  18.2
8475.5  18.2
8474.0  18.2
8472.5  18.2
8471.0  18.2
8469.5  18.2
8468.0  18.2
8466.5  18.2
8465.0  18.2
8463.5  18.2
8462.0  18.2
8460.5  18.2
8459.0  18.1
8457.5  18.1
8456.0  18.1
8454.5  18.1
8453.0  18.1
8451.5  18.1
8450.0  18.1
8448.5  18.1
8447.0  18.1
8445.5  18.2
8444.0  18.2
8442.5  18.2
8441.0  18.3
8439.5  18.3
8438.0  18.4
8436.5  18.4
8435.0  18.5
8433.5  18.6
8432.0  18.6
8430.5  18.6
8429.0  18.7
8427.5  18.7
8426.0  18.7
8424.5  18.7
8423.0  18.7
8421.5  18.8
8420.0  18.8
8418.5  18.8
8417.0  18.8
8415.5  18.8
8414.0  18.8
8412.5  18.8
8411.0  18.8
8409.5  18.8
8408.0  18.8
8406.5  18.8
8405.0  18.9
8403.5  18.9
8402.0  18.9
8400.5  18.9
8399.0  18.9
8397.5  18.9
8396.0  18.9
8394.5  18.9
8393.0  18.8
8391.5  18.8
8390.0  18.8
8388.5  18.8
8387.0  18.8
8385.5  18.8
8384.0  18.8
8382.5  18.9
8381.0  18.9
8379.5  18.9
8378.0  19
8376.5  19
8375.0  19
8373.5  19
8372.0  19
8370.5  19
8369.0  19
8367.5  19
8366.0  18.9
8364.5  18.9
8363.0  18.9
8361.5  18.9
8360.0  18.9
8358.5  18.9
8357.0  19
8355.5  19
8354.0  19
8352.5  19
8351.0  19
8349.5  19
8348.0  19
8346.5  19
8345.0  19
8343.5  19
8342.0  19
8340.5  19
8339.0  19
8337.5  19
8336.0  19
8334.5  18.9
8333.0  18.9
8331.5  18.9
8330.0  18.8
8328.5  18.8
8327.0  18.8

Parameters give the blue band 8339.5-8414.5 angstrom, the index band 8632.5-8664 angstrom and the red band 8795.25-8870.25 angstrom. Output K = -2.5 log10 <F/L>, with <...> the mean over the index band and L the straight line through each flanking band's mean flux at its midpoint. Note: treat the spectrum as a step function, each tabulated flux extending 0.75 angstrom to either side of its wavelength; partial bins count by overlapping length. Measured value 0.06 mag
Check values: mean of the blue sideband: 18.9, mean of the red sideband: 19.6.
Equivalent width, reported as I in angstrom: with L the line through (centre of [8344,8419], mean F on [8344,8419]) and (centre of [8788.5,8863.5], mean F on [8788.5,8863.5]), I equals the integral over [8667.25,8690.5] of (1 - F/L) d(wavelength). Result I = 1.1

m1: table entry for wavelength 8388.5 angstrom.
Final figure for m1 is 18.8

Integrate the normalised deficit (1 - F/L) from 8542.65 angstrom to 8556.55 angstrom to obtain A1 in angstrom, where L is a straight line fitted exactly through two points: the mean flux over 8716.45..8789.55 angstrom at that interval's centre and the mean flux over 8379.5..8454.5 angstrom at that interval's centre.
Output 1.71 angstrom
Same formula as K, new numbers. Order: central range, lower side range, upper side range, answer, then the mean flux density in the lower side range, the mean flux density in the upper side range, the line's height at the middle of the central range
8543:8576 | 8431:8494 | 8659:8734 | 0.05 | 18.2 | 18.9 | 18.5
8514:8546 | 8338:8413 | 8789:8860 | 0.13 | 18.9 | 19.6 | 19.2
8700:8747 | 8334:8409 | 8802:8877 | 0.01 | 18.9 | 19.6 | 19.4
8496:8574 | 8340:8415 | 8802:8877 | 0.11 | 18.9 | 19.6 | 19.1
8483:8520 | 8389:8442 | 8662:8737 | 0.07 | 18.7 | 18.9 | 18.8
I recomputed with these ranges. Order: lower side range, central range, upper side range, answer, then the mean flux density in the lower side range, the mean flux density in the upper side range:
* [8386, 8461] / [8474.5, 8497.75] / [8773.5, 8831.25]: 0.96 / 18.6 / 19.5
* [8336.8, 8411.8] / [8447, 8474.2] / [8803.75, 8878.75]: 1.27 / 18.9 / 19.6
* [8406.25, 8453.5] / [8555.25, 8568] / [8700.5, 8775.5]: 0.58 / 18.5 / 19.3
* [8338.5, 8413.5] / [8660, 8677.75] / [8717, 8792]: 1.54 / 18.9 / 19.3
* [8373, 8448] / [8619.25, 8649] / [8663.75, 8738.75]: -0.47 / 18.7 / 19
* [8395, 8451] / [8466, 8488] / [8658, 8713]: 0.53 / 18.6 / 18.6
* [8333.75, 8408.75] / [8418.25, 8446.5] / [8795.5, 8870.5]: 0.73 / 18.9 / 19.6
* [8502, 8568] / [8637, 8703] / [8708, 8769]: 0.43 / 17.2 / 19.3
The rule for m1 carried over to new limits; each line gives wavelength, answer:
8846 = 20.2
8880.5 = 18.8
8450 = 18.1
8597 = 18.9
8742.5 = 19.1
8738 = 19.1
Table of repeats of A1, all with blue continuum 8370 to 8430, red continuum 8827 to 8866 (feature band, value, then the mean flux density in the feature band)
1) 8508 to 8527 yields 1.39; 17.7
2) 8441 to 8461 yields 0.86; 18.1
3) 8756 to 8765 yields 0.18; 19.2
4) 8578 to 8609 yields 0.73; 18.8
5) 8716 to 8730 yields 0.16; 19.3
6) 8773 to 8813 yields 0.58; 19.4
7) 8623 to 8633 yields 0.03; 19.3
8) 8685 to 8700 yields 0.22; 19.2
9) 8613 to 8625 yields 0.16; 19.1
